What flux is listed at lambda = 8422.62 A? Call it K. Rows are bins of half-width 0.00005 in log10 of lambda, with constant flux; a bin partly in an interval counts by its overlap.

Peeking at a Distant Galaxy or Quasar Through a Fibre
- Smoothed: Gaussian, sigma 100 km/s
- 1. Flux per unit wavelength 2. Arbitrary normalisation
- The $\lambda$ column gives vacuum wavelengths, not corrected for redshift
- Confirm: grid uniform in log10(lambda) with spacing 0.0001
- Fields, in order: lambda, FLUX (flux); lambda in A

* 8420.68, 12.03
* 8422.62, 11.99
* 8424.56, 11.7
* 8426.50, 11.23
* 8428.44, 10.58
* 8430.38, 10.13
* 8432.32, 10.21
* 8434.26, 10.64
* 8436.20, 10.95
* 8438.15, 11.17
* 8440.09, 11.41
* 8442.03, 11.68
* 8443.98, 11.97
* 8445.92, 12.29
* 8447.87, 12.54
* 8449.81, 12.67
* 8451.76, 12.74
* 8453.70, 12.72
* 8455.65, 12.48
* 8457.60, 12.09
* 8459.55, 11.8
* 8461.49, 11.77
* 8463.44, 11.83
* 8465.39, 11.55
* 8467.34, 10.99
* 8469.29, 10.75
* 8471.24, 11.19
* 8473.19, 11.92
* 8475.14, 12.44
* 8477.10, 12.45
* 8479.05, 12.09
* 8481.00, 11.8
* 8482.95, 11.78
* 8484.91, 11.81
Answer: 11.99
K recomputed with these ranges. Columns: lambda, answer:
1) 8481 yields 11.8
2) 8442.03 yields 11.68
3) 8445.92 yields 12.29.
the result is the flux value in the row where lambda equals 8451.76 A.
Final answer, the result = 12.74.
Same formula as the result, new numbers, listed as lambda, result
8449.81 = 12.67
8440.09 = 11.41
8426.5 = 11.23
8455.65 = 12.48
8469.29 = 10.75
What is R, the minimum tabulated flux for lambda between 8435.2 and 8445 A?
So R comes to 10.95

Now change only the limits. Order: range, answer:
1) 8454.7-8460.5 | 11.8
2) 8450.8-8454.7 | 12.72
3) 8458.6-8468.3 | 10.99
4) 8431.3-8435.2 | 10.21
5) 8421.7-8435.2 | 10.13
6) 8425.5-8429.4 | 10.58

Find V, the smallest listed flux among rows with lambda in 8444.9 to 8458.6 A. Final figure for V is 12.09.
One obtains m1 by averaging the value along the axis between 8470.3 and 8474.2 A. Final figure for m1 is 11.6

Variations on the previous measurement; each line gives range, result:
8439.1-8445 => 11.7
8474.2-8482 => 12.2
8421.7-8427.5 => 11.6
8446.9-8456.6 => 12.6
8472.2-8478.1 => 12.3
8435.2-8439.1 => 11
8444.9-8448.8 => 12.4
